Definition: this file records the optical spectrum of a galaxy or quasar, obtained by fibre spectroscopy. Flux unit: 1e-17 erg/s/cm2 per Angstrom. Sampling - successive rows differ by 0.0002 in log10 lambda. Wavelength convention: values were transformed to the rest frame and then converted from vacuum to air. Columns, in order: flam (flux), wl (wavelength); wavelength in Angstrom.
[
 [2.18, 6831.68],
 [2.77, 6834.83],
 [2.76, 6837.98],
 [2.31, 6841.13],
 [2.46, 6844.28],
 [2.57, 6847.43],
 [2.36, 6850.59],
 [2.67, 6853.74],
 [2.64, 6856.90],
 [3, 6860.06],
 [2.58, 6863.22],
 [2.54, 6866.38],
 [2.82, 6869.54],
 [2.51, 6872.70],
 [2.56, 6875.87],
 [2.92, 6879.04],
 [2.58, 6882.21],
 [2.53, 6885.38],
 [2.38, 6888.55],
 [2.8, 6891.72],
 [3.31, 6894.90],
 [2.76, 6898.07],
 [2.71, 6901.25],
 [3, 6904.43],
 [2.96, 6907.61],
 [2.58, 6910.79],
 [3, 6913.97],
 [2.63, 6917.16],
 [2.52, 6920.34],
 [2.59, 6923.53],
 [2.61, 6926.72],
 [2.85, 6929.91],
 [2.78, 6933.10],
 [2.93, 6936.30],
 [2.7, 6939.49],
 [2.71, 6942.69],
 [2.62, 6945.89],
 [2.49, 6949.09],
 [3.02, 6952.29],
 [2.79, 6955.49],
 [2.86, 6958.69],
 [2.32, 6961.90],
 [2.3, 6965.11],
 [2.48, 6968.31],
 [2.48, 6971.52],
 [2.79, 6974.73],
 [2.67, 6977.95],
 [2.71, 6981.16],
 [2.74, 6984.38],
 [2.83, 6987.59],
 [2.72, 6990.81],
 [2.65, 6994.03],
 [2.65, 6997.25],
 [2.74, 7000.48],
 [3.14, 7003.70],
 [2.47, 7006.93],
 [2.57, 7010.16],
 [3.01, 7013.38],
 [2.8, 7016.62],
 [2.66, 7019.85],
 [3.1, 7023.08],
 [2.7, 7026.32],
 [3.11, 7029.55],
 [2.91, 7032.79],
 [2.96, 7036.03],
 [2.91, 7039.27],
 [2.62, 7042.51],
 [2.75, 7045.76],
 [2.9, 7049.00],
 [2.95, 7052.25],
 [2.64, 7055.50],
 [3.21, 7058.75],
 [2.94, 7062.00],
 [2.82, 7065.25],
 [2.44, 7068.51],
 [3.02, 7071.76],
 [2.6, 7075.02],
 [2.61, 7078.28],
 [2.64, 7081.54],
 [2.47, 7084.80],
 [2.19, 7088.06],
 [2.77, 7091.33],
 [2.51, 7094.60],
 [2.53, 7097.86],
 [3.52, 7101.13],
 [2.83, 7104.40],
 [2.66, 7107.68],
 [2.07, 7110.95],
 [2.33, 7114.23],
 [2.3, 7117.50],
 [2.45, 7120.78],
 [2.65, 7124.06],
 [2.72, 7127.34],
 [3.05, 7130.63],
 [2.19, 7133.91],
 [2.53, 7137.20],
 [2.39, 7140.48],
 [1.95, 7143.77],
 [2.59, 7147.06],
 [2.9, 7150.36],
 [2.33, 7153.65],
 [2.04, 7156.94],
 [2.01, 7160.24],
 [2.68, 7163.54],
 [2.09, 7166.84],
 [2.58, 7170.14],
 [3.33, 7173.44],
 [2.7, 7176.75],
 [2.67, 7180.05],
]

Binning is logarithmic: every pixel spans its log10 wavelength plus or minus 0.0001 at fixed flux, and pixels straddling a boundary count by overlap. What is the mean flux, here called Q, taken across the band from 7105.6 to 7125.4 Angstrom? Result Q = 2.42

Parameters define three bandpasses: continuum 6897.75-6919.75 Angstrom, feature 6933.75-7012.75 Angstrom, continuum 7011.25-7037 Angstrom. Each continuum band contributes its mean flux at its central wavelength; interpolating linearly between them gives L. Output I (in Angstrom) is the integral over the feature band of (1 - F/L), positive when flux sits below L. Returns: 4.6 Angstrom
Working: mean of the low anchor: 2.8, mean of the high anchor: 2.9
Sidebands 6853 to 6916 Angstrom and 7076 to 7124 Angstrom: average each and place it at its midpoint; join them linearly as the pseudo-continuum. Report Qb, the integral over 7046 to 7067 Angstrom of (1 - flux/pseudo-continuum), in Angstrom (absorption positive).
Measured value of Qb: -2.4 Angstrom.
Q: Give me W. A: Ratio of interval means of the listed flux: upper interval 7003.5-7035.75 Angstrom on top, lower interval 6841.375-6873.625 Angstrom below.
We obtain 1.09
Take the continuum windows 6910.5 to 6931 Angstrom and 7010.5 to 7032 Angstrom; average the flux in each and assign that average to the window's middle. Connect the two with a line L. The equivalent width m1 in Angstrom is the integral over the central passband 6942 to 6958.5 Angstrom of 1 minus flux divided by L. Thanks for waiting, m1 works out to 0.0 Angstrom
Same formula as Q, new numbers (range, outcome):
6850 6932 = 2.71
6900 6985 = 2.7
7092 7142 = 2.59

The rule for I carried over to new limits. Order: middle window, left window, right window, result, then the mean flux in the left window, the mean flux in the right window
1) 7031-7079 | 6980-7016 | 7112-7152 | -3.3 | 2.75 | 2.5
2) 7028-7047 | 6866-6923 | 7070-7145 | -1.9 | 2.73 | 2.57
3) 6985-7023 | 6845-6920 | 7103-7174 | -2.5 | 2.71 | 2.47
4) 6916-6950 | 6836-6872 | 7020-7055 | 0.5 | 2.61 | 2.87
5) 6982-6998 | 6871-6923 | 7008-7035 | 0.6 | 2.73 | 2.85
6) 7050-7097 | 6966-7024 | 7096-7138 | -0.9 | 2.72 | 2.6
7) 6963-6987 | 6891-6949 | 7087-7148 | 1.0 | 2.77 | 2.54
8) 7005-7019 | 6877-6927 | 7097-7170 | -0.5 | 2.74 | 2.49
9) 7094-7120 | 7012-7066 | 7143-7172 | 0.0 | 2.88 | 2.37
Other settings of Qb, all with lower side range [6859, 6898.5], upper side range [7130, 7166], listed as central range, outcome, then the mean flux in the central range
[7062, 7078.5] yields -1.6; 2.73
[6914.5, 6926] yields 0.2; 2.62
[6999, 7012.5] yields -1.0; 2.75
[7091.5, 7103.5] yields -1.9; 2.84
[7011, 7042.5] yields -4.3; 2.88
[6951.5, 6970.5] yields 0.1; 2.61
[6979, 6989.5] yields -0.7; 2.76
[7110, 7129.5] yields -0.1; 2.45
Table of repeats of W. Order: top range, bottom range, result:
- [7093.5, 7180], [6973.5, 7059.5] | 0.90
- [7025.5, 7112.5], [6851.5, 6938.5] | 1.01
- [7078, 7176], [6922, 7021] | 0.94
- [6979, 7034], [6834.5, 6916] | 1.04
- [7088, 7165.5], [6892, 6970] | 0.92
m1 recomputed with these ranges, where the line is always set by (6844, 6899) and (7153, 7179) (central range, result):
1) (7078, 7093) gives 0.02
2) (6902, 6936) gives -1.52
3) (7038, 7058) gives -1.99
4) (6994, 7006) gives -0.97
